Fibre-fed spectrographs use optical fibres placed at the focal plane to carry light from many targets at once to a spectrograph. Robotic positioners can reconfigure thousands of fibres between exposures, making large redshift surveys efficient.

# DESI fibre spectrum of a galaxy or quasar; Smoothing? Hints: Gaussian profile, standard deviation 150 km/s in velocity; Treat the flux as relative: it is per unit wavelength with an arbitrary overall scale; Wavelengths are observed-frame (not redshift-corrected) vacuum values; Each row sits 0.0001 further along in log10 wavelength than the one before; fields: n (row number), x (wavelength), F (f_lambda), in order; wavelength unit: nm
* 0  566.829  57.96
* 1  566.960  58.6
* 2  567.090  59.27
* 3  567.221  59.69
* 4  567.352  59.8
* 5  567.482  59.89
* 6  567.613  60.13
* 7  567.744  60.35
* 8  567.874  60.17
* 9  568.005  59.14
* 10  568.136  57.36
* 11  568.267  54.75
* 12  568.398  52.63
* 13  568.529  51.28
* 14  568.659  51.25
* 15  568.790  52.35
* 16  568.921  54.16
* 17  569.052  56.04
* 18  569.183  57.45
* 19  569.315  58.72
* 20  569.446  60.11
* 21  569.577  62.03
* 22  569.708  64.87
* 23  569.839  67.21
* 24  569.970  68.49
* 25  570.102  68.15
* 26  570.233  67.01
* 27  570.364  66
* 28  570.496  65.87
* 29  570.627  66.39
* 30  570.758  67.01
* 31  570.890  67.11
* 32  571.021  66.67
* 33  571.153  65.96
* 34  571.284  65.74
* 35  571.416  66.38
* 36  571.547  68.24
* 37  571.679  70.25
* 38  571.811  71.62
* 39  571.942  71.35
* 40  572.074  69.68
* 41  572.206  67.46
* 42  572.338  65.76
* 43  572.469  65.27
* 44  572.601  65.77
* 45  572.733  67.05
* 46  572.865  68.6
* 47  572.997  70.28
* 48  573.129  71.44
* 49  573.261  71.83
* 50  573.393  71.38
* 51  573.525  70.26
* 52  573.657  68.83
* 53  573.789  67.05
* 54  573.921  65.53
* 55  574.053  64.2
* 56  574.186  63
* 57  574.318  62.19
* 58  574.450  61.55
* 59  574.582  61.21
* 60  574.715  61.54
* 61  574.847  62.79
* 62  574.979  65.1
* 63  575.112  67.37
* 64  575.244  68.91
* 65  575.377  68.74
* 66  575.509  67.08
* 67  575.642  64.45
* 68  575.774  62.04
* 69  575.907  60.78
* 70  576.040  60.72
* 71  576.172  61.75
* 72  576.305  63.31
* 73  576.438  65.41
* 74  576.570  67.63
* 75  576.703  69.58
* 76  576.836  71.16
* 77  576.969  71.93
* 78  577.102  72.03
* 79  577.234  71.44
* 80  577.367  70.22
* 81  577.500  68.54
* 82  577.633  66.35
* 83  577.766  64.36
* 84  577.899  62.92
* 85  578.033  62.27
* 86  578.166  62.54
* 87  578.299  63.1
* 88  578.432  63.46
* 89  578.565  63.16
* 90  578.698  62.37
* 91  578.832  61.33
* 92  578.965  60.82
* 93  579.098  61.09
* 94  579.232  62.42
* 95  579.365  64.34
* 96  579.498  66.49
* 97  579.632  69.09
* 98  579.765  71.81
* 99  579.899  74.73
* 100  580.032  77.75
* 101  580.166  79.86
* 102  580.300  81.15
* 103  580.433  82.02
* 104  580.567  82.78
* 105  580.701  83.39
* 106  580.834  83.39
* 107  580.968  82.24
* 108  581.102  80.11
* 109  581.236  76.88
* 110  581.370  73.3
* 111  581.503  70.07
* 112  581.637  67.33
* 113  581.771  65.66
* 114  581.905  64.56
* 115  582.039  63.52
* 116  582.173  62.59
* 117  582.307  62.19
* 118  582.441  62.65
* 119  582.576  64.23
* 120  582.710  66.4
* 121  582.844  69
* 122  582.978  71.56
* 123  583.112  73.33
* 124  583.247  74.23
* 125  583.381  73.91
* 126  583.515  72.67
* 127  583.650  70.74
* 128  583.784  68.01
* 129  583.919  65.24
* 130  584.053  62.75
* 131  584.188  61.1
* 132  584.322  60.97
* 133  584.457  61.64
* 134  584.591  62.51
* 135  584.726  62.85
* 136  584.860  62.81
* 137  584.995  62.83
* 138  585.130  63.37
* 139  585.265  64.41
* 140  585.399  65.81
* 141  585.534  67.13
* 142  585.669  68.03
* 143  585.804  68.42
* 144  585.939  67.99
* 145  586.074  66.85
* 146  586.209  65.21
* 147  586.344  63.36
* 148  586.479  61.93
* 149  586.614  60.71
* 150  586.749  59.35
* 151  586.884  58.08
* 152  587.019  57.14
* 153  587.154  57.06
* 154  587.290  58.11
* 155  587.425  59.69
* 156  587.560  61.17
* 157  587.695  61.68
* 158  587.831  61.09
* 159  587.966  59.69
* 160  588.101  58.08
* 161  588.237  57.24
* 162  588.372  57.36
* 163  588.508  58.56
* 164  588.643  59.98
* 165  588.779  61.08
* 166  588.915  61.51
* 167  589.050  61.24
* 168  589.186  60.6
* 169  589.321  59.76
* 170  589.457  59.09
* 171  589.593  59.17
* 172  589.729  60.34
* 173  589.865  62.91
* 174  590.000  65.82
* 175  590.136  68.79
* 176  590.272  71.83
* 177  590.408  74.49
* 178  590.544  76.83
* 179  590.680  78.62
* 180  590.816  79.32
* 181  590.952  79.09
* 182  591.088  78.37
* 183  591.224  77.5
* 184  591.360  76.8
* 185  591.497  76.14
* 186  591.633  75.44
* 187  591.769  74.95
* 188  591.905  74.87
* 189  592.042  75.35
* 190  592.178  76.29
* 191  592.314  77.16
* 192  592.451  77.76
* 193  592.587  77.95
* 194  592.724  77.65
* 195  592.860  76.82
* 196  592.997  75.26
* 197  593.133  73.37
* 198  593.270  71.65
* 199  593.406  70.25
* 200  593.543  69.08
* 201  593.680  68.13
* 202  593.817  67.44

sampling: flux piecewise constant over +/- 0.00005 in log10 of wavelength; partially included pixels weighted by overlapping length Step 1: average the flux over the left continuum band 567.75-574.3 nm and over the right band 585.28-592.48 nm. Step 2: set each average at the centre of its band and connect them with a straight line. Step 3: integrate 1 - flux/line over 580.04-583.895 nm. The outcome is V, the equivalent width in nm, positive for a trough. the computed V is -0.40 nm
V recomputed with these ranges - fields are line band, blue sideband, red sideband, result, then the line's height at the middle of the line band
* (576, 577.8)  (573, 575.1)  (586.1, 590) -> -0.08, 64.8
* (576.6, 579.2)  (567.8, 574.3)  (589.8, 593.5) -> 0.08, 67.9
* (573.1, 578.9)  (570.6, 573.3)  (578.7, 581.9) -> 0.37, 70.3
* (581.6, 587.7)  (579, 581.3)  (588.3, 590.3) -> 0.35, 68.5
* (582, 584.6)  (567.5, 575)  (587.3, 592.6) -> 0.00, 66.5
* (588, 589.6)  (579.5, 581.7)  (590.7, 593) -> 0.36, 76.9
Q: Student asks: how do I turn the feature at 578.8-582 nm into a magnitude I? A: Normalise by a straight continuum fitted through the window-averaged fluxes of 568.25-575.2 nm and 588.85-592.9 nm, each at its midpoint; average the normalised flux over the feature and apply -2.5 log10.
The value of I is -0.07 mag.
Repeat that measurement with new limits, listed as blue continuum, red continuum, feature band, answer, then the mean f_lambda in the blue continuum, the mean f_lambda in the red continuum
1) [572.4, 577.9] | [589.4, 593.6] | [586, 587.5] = 0.17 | 66.5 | 73.2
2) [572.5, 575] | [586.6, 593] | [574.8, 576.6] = 0.03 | 66.3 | 67.4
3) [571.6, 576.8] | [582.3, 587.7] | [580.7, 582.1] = -0.13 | 66.4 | 64.6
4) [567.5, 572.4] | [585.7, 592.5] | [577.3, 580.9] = -0.08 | 62.8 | 66.4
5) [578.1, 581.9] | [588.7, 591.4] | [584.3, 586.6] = 0.09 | 71.1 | 68.5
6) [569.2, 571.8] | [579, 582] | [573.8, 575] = 0.09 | 65.9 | 73.4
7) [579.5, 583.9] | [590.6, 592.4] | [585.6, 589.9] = 0.23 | 72.3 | 76.9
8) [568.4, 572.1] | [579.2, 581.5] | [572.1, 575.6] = 0.02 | 63.6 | 76.1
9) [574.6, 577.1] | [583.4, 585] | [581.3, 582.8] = -0.01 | 65.6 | 64.9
